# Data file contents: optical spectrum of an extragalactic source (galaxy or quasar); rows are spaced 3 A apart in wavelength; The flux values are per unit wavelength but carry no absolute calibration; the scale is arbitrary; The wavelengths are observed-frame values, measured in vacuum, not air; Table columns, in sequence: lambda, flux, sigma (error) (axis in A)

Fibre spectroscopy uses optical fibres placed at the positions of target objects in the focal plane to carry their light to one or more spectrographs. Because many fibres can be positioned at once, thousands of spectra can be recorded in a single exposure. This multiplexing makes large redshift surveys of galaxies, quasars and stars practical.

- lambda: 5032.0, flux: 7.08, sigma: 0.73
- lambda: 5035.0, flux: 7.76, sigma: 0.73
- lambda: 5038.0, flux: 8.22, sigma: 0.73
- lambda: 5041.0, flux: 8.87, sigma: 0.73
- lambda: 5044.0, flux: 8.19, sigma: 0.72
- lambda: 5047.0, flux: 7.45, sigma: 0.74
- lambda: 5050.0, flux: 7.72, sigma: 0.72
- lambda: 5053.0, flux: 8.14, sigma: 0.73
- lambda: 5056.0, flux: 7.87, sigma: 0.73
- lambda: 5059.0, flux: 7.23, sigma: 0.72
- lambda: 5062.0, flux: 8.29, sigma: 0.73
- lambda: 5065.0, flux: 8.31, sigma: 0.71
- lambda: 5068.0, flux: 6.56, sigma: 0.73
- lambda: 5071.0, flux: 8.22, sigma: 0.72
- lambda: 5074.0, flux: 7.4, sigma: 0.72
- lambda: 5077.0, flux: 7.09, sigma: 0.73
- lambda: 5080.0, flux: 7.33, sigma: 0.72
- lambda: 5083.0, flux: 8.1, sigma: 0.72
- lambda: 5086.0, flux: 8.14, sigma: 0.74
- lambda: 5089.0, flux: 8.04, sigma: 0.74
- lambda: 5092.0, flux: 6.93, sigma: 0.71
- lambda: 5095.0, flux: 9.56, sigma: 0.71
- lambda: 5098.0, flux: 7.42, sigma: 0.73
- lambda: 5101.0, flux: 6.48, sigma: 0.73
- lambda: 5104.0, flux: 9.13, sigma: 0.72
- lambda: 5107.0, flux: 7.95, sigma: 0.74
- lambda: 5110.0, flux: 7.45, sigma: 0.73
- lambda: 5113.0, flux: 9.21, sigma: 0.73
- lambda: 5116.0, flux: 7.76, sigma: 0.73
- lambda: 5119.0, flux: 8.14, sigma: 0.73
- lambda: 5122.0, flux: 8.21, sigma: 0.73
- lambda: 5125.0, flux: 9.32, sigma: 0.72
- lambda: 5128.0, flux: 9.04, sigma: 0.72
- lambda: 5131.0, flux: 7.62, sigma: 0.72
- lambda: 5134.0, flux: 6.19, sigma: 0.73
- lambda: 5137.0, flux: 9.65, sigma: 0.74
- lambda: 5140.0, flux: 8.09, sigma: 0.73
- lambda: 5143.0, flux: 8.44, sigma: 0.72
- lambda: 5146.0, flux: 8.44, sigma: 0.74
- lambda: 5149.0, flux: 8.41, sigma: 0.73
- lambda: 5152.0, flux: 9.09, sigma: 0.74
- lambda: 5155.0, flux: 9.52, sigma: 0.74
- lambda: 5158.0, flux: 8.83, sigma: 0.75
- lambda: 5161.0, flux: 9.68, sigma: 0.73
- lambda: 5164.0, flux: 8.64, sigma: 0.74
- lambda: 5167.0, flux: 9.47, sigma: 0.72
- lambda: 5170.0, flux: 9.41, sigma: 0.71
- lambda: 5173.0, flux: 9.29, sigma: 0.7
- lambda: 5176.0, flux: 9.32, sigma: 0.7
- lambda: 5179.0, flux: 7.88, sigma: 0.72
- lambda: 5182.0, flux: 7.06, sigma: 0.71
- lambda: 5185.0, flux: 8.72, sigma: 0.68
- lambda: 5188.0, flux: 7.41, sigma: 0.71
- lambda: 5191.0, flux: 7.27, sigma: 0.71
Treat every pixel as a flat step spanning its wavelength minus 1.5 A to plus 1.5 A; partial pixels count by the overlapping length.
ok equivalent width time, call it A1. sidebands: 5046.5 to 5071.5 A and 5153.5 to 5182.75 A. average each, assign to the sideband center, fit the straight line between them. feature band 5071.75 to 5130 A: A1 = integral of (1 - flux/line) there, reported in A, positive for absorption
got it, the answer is 1.28 A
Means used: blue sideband 7.75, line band 8.04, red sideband 8.96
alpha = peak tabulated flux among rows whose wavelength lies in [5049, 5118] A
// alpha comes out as 9.56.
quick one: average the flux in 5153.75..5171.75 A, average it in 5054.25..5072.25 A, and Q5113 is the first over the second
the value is 1.19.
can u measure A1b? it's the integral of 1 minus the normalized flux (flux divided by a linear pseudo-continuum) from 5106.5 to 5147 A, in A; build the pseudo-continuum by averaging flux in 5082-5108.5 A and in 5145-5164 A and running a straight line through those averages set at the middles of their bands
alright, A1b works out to 1.2 A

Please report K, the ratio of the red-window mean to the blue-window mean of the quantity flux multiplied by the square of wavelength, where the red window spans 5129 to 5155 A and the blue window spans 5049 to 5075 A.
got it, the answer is 1.11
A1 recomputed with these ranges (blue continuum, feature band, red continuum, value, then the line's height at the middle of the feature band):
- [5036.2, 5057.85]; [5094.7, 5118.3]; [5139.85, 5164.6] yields 1.2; 8.49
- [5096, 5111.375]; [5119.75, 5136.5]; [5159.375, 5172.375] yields 0.4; 8.36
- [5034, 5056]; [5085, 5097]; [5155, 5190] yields 0.2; 8.29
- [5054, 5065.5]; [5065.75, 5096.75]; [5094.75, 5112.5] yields 0.7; 7.93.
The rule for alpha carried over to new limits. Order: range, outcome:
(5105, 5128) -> 9.32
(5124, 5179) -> 9.68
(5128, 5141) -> 9.65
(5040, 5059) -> 8.87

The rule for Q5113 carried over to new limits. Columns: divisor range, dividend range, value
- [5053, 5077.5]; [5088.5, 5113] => 1.04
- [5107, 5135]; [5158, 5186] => 1.09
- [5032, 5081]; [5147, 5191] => 1.12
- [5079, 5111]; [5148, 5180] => 1.15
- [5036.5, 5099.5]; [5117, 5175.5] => 1.11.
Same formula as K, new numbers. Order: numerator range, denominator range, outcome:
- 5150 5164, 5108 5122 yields 1.15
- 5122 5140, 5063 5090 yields 1.11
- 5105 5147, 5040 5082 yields 1.09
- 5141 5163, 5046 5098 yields 1.18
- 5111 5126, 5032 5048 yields 1.09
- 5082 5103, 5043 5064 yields 1.01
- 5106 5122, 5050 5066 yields 1.05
